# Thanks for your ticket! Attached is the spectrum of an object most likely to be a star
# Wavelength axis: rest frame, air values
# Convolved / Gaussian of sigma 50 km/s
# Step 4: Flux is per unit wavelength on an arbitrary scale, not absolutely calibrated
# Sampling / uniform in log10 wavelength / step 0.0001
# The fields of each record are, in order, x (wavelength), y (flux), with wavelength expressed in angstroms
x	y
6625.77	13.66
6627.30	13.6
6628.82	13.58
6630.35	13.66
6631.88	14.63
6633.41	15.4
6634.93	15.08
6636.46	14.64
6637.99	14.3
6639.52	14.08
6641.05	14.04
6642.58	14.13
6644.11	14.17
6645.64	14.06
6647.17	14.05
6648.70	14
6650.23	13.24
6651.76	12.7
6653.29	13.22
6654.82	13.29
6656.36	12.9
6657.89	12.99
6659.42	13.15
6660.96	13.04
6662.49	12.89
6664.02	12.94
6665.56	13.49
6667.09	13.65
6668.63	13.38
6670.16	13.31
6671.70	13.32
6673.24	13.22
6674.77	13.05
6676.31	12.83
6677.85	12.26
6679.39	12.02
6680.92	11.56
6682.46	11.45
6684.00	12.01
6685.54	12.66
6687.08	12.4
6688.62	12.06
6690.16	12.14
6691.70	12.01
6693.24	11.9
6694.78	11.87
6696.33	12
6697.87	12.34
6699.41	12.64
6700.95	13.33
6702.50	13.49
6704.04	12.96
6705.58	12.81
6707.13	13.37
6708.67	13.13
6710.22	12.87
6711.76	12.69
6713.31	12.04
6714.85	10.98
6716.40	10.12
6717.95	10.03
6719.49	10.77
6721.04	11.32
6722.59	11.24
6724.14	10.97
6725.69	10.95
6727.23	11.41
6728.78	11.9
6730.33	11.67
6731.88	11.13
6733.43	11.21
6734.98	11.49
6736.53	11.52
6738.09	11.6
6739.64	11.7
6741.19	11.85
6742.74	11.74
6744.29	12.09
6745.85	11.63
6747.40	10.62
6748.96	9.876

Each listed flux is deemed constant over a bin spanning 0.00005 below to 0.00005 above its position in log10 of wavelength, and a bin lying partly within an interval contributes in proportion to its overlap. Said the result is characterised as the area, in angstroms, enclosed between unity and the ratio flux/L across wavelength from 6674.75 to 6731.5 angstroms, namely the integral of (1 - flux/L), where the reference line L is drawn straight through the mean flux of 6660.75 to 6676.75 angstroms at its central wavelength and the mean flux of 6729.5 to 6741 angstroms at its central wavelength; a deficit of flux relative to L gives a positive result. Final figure 1.4 angstroms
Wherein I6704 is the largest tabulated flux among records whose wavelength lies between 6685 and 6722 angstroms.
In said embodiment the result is 13.49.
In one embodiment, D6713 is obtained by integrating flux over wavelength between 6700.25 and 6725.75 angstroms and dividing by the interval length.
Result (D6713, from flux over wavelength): 12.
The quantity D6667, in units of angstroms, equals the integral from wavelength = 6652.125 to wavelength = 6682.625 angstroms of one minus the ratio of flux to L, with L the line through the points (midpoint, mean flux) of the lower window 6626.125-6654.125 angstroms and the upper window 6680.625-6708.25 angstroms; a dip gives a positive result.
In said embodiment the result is 0.7 angstroms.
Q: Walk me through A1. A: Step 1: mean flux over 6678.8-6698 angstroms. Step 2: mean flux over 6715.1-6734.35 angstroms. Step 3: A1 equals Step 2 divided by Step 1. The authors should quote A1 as 0.92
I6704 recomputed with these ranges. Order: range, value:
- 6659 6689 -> 13.65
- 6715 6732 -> 11.9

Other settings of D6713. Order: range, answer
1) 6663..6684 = 12.8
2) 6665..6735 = 12.2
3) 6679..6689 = 12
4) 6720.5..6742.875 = 11.4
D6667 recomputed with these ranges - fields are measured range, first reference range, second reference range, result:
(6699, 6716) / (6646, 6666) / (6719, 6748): -0.94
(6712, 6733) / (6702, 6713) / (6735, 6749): 1.99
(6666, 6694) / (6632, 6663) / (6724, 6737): 0.72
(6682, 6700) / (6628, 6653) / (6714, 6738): 0.31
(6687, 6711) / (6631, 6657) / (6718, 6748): -0.42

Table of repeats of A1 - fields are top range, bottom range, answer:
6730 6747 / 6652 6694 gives 0.91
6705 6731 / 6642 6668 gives 0.87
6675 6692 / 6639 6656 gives 0.89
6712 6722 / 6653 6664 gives 0.84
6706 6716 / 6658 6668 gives 0.94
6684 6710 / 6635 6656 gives 0.91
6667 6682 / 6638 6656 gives 0.93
